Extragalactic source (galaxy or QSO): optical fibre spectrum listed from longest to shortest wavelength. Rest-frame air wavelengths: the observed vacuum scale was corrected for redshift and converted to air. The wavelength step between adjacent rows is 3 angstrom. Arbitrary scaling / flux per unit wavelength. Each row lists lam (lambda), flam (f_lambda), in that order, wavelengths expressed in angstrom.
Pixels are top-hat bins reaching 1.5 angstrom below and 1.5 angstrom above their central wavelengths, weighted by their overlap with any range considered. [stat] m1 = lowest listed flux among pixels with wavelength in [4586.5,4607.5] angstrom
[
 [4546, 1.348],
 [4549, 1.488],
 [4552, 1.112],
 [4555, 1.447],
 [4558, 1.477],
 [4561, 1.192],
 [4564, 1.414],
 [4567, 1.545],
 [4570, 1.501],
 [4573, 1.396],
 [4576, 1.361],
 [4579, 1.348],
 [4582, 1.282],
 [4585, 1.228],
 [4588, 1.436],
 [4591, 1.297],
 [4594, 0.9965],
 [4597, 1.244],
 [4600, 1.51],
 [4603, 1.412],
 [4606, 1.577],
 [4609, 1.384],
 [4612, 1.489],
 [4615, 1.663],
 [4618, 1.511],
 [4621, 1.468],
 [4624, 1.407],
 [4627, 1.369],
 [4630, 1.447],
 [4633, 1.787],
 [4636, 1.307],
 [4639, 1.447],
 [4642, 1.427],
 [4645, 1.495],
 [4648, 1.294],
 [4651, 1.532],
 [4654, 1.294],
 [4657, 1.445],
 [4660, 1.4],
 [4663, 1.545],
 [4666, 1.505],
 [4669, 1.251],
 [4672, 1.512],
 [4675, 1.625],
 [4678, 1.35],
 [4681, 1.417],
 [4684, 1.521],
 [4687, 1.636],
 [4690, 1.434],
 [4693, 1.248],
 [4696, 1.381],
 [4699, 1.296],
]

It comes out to 0.9965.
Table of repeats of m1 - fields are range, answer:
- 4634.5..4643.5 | 1.307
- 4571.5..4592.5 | 1.228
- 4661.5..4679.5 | 1.251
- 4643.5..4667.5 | 1.294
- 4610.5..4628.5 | 1.369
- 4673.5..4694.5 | 1.248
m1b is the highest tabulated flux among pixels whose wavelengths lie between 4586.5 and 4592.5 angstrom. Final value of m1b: 1.436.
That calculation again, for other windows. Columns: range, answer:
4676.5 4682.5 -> 1.417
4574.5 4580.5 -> 1.361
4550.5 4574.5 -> 1.545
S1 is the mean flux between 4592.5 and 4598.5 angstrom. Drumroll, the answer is 1.12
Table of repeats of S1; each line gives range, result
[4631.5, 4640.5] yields 1.51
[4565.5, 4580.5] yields 1.43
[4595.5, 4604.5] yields 1.39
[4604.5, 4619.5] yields 1.52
